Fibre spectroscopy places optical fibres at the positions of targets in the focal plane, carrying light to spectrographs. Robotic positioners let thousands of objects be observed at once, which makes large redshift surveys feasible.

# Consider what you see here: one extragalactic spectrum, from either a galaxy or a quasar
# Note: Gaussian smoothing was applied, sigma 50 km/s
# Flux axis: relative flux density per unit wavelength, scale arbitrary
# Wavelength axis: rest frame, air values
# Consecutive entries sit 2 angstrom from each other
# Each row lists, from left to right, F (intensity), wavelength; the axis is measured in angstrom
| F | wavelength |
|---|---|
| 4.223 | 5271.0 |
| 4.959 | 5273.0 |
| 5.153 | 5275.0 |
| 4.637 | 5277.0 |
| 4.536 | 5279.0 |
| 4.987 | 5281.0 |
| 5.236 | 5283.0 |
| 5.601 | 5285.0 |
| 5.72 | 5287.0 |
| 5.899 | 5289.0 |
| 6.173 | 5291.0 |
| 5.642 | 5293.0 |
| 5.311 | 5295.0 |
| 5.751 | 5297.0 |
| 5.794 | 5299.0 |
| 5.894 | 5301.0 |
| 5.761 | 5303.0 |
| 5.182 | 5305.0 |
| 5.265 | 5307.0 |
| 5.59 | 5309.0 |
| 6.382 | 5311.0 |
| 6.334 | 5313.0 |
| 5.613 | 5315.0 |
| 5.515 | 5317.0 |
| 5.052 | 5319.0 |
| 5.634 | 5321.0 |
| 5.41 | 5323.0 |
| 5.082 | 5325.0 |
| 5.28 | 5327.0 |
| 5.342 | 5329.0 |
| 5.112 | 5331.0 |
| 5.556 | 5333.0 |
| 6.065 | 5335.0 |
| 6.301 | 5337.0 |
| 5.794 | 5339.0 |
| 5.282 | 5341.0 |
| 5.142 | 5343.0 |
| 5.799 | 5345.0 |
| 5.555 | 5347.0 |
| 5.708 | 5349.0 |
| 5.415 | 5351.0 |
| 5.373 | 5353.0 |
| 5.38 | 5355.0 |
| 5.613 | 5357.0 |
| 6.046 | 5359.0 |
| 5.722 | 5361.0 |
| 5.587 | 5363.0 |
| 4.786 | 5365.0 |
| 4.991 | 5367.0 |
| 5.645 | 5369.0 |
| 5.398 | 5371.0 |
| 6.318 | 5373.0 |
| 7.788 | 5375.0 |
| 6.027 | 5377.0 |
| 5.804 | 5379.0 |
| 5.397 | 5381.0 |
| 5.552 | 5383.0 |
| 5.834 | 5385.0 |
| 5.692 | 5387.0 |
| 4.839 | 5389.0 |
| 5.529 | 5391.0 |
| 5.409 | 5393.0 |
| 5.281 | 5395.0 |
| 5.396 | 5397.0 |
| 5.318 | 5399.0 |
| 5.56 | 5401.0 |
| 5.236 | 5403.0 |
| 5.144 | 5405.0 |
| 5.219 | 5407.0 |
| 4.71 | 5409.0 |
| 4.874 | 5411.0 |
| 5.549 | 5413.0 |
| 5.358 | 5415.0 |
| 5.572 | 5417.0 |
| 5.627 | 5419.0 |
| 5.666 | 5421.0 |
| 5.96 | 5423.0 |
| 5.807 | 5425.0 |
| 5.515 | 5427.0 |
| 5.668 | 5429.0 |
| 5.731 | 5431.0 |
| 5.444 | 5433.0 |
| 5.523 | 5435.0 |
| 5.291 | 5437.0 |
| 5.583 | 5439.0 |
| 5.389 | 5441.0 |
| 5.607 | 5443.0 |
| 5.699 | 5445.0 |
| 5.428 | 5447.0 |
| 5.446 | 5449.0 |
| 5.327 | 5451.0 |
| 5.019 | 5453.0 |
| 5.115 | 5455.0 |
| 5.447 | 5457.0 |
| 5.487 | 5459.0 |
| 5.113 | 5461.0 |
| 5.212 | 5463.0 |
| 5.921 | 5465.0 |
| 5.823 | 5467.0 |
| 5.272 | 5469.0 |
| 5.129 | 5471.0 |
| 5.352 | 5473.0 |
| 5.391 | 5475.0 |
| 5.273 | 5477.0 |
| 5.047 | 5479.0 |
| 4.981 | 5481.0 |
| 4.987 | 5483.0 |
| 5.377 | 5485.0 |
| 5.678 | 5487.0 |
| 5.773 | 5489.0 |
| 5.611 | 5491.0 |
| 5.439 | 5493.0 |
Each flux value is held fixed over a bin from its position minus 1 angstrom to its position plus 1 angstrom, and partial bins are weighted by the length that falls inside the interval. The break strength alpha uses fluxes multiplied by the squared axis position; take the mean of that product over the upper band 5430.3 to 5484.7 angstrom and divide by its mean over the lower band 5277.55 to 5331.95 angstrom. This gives 1.03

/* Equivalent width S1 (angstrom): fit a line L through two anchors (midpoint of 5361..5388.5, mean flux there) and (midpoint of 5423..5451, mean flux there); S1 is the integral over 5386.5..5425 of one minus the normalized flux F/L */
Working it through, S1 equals 1.9 angstrom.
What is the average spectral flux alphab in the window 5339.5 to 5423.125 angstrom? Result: 5.52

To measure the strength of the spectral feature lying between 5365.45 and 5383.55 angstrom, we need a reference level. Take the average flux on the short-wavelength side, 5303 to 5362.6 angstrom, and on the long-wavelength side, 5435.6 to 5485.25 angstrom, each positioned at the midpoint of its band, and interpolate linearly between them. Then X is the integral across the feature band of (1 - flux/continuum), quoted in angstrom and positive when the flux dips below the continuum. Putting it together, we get -1.2 angstrom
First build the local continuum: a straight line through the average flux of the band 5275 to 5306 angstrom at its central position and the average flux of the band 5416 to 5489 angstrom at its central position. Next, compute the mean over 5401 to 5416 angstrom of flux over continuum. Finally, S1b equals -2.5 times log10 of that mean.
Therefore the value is 0.05 mag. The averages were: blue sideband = 5.46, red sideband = 5.45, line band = 5.18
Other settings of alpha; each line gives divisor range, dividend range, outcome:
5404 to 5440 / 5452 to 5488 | 0.99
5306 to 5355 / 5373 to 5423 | 1.02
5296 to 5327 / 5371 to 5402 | 1.05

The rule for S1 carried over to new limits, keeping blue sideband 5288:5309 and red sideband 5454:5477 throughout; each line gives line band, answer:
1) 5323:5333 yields 0.6 angstrom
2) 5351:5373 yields 0.3 angstrom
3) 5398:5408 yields 0.4 angstrom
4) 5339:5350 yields 0.1 angstrom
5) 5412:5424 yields -0.4 angstrom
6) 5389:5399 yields 0.3 angstrom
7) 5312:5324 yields 0.1 angstrom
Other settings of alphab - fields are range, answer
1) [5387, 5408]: 5.31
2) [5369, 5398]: 5.73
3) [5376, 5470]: 5.46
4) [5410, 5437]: 5.55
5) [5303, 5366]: 5.55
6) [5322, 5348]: 5.52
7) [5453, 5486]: 5.3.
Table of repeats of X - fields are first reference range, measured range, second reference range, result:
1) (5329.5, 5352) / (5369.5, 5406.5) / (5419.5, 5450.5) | -0.3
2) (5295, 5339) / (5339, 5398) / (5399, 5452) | -0.7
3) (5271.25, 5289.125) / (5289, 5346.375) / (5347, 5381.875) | -2.6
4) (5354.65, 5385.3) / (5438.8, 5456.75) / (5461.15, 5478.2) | 0.3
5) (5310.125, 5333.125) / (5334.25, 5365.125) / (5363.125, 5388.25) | 0.1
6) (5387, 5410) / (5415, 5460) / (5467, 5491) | -1.9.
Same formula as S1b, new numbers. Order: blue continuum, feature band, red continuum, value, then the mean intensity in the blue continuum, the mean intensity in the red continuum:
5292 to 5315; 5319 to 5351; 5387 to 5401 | 0.013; 5.71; 5.34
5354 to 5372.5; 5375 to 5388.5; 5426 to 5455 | -0.069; 5.49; 5.46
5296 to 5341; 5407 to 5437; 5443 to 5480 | -0.010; 5.62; 5.37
